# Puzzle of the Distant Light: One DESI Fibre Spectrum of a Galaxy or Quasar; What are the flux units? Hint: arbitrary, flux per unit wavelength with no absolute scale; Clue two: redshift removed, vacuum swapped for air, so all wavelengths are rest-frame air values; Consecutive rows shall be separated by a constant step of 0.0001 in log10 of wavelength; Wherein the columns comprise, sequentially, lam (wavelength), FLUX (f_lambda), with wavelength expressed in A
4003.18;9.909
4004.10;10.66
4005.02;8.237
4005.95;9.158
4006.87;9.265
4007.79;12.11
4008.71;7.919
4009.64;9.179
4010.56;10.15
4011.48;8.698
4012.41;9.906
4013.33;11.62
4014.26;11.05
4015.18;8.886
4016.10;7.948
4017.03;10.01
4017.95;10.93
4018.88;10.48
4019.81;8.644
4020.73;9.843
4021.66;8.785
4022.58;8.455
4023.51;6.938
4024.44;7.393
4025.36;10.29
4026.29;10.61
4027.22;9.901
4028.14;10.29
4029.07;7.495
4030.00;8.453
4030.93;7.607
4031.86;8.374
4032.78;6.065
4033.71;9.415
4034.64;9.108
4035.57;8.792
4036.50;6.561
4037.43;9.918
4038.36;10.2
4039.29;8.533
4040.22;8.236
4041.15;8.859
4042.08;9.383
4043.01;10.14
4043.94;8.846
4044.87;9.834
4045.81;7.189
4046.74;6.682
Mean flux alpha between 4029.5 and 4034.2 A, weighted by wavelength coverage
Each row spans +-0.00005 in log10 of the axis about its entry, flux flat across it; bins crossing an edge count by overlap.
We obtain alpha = 7.99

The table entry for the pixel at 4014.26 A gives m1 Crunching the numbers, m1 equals 11.05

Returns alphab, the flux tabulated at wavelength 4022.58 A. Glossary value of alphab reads 8.455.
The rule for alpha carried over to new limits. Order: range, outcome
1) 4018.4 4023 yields 9.25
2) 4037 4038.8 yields 10.1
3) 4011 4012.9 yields 9.36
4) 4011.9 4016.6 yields 9.86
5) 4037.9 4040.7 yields 8.99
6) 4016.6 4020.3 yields 10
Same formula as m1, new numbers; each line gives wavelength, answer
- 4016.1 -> 7.948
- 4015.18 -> 8.886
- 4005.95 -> 9.158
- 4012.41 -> 9.906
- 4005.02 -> 8.237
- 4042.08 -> 9.383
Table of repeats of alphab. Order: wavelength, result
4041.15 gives 8.859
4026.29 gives 10.61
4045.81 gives 7.189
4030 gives 8.453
